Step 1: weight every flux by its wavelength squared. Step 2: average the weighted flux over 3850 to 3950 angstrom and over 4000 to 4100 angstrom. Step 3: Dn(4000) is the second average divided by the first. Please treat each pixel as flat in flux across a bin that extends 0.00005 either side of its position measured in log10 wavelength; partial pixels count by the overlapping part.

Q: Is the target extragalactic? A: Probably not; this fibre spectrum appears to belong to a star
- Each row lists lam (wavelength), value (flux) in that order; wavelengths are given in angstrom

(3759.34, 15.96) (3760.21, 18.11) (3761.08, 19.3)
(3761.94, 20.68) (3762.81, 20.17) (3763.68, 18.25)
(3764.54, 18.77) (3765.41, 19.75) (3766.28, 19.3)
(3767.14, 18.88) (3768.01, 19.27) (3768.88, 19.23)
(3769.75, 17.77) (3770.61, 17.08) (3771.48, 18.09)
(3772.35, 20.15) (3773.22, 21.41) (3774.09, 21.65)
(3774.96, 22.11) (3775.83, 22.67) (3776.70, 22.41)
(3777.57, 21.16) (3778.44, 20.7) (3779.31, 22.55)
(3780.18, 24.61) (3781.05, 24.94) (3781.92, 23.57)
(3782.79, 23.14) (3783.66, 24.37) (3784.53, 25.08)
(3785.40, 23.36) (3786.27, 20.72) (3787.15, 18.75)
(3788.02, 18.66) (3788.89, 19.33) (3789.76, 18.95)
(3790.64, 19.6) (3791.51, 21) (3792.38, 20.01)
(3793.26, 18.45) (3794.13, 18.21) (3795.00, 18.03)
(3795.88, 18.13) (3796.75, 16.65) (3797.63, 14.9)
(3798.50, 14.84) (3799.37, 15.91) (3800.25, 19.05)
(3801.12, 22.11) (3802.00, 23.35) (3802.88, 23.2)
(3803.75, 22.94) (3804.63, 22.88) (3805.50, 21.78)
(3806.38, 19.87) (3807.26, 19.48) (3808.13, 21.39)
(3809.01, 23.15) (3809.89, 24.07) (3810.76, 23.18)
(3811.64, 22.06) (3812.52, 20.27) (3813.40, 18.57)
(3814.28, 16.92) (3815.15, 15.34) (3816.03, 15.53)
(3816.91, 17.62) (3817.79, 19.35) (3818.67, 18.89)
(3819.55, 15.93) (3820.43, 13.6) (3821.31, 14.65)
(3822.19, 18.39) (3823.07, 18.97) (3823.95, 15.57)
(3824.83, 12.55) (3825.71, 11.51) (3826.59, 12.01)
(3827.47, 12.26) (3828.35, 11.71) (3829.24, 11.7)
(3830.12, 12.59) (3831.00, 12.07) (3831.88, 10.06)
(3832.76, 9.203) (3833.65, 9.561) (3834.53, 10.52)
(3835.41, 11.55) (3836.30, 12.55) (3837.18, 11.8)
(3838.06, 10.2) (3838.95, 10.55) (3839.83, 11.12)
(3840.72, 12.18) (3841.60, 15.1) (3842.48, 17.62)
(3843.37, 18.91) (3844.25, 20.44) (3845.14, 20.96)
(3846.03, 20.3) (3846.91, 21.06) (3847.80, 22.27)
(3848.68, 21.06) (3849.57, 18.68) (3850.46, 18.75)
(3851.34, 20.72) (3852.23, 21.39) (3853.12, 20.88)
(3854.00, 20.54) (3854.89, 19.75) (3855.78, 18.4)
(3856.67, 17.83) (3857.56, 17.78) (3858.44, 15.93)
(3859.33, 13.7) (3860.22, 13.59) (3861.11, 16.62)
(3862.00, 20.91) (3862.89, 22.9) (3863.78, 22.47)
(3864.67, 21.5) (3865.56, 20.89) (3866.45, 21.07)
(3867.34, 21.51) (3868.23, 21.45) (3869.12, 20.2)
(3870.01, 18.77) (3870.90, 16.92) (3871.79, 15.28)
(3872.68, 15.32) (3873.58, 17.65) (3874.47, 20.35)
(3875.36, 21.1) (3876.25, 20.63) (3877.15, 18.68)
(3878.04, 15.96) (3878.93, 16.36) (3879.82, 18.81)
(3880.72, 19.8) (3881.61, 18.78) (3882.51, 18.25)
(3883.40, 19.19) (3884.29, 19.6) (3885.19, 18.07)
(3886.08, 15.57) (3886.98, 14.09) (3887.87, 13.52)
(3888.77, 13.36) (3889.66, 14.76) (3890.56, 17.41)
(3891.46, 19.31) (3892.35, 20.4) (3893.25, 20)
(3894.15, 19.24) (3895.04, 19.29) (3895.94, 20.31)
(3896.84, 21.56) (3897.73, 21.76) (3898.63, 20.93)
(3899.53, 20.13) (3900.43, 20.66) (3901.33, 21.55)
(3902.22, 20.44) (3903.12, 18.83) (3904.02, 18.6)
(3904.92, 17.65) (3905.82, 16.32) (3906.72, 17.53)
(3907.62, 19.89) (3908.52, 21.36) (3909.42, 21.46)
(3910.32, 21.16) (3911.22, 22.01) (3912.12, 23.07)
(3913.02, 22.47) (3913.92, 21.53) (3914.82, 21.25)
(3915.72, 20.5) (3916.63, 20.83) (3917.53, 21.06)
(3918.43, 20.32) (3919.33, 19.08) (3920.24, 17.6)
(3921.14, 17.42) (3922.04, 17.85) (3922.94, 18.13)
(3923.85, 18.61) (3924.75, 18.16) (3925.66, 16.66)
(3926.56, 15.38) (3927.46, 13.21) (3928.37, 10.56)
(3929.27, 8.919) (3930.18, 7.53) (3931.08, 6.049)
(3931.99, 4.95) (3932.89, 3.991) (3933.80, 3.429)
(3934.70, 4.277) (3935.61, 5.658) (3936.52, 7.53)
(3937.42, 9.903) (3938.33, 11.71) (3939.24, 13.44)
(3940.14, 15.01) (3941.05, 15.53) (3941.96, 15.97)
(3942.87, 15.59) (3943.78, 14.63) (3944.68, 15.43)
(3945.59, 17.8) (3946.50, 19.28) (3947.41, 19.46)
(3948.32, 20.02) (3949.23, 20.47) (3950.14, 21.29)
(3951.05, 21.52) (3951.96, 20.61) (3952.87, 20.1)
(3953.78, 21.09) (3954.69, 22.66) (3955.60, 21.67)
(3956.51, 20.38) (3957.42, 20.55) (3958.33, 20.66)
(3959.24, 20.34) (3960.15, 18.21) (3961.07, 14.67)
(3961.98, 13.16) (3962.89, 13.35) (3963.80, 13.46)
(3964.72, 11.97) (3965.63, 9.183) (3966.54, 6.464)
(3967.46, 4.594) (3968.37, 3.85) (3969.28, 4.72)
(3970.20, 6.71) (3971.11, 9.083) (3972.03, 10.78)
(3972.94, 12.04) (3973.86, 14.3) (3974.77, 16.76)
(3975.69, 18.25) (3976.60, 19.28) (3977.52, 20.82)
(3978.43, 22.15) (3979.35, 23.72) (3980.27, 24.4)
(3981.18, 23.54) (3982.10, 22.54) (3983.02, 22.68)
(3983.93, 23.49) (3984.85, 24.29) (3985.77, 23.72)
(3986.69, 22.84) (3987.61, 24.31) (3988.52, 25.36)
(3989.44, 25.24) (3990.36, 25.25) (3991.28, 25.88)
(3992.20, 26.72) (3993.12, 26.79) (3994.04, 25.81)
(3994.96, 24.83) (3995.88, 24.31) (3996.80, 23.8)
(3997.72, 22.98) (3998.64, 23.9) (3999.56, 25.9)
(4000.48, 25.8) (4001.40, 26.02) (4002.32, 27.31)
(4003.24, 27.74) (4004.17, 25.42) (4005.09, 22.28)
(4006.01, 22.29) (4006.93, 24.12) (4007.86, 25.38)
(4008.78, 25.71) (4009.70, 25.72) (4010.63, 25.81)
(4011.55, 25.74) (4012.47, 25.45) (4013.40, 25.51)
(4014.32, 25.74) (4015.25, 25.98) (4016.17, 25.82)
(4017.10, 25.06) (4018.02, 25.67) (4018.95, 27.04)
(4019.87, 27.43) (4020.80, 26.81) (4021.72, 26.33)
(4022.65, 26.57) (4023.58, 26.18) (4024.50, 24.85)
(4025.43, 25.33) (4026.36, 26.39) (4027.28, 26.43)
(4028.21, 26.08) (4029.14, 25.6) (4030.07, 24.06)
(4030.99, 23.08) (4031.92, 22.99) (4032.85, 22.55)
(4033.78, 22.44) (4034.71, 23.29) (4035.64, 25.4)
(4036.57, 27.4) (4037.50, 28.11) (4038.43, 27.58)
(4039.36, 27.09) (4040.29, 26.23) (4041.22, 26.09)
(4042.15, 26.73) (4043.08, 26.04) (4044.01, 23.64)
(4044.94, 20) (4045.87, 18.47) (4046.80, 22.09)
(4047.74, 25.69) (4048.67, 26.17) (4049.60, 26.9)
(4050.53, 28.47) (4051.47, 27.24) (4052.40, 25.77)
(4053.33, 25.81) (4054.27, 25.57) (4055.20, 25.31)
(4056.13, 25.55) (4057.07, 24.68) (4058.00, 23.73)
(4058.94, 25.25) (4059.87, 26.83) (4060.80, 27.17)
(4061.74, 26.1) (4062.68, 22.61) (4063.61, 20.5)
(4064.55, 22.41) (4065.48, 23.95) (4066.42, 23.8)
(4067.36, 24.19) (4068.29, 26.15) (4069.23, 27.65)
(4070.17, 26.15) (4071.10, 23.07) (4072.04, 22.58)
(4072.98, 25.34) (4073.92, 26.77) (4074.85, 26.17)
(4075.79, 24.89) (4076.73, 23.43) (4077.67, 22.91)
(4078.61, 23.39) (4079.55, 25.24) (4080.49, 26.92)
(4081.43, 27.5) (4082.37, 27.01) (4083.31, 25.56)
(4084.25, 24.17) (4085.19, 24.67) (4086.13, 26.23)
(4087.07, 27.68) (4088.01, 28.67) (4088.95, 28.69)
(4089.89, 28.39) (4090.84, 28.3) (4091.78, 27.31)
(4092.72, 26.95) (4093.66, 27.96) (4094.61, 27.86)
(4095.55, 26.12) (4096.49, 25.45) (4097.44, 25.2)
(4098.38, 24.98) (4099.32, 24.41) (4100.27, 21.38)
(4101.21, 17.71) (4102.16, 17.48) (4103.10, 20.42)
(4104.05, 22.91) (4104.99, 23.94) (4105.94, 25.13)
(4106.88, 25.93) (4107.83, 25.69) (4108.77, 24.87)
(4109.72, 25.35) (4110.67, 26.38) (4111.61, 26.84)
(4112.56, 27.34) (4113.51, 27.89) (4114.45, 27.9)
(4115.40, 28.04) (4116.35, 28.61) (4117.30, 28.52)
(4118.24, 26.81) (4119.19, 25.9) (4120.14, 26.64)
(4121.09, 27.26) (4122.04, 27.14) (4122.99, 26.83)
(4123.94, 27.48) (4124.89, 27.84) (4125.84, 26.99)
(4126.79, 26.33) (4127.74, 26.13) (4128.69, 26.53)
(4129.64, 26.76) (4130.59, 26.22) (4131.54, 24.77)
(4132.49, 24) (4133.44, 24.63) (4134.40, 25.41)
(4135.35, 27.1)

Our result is 1.58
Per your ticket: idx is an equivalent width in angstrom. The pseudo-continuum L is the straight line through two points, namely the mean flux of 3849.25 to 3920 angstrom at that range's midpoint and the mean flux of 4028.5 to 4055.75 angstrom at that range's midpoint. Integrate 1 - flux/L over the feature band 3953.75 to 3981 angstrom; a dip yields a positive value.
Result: 8.5 angstrom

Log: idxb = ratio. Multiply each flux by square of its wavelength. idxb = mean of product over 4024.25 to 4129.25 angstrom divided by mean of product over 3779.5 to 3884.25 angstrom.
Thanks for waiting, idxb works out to 1.6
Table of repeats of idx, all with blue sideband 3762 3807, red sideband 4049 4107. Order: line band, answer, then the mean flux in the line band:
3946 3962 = 2.19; 20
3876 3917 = 5.56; 19.2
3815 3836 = 7.23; 13.8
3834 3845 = 3.90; 13.7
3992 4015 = -1.24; 25.2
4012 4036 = -1.02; 25.3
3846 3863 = 1.93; 19.1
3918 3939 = 9.85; 12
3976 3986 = 0.37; 22.7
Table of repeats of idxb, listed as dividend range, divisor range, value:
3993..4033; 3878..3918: 1.39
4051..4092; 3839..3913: 1.49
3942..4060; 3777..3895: 1.34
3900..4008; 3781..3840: 1.13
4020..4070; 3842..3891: 1.47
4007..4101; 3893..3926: 1.38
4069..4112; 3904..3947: 1.77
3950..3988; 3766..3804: 0.94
